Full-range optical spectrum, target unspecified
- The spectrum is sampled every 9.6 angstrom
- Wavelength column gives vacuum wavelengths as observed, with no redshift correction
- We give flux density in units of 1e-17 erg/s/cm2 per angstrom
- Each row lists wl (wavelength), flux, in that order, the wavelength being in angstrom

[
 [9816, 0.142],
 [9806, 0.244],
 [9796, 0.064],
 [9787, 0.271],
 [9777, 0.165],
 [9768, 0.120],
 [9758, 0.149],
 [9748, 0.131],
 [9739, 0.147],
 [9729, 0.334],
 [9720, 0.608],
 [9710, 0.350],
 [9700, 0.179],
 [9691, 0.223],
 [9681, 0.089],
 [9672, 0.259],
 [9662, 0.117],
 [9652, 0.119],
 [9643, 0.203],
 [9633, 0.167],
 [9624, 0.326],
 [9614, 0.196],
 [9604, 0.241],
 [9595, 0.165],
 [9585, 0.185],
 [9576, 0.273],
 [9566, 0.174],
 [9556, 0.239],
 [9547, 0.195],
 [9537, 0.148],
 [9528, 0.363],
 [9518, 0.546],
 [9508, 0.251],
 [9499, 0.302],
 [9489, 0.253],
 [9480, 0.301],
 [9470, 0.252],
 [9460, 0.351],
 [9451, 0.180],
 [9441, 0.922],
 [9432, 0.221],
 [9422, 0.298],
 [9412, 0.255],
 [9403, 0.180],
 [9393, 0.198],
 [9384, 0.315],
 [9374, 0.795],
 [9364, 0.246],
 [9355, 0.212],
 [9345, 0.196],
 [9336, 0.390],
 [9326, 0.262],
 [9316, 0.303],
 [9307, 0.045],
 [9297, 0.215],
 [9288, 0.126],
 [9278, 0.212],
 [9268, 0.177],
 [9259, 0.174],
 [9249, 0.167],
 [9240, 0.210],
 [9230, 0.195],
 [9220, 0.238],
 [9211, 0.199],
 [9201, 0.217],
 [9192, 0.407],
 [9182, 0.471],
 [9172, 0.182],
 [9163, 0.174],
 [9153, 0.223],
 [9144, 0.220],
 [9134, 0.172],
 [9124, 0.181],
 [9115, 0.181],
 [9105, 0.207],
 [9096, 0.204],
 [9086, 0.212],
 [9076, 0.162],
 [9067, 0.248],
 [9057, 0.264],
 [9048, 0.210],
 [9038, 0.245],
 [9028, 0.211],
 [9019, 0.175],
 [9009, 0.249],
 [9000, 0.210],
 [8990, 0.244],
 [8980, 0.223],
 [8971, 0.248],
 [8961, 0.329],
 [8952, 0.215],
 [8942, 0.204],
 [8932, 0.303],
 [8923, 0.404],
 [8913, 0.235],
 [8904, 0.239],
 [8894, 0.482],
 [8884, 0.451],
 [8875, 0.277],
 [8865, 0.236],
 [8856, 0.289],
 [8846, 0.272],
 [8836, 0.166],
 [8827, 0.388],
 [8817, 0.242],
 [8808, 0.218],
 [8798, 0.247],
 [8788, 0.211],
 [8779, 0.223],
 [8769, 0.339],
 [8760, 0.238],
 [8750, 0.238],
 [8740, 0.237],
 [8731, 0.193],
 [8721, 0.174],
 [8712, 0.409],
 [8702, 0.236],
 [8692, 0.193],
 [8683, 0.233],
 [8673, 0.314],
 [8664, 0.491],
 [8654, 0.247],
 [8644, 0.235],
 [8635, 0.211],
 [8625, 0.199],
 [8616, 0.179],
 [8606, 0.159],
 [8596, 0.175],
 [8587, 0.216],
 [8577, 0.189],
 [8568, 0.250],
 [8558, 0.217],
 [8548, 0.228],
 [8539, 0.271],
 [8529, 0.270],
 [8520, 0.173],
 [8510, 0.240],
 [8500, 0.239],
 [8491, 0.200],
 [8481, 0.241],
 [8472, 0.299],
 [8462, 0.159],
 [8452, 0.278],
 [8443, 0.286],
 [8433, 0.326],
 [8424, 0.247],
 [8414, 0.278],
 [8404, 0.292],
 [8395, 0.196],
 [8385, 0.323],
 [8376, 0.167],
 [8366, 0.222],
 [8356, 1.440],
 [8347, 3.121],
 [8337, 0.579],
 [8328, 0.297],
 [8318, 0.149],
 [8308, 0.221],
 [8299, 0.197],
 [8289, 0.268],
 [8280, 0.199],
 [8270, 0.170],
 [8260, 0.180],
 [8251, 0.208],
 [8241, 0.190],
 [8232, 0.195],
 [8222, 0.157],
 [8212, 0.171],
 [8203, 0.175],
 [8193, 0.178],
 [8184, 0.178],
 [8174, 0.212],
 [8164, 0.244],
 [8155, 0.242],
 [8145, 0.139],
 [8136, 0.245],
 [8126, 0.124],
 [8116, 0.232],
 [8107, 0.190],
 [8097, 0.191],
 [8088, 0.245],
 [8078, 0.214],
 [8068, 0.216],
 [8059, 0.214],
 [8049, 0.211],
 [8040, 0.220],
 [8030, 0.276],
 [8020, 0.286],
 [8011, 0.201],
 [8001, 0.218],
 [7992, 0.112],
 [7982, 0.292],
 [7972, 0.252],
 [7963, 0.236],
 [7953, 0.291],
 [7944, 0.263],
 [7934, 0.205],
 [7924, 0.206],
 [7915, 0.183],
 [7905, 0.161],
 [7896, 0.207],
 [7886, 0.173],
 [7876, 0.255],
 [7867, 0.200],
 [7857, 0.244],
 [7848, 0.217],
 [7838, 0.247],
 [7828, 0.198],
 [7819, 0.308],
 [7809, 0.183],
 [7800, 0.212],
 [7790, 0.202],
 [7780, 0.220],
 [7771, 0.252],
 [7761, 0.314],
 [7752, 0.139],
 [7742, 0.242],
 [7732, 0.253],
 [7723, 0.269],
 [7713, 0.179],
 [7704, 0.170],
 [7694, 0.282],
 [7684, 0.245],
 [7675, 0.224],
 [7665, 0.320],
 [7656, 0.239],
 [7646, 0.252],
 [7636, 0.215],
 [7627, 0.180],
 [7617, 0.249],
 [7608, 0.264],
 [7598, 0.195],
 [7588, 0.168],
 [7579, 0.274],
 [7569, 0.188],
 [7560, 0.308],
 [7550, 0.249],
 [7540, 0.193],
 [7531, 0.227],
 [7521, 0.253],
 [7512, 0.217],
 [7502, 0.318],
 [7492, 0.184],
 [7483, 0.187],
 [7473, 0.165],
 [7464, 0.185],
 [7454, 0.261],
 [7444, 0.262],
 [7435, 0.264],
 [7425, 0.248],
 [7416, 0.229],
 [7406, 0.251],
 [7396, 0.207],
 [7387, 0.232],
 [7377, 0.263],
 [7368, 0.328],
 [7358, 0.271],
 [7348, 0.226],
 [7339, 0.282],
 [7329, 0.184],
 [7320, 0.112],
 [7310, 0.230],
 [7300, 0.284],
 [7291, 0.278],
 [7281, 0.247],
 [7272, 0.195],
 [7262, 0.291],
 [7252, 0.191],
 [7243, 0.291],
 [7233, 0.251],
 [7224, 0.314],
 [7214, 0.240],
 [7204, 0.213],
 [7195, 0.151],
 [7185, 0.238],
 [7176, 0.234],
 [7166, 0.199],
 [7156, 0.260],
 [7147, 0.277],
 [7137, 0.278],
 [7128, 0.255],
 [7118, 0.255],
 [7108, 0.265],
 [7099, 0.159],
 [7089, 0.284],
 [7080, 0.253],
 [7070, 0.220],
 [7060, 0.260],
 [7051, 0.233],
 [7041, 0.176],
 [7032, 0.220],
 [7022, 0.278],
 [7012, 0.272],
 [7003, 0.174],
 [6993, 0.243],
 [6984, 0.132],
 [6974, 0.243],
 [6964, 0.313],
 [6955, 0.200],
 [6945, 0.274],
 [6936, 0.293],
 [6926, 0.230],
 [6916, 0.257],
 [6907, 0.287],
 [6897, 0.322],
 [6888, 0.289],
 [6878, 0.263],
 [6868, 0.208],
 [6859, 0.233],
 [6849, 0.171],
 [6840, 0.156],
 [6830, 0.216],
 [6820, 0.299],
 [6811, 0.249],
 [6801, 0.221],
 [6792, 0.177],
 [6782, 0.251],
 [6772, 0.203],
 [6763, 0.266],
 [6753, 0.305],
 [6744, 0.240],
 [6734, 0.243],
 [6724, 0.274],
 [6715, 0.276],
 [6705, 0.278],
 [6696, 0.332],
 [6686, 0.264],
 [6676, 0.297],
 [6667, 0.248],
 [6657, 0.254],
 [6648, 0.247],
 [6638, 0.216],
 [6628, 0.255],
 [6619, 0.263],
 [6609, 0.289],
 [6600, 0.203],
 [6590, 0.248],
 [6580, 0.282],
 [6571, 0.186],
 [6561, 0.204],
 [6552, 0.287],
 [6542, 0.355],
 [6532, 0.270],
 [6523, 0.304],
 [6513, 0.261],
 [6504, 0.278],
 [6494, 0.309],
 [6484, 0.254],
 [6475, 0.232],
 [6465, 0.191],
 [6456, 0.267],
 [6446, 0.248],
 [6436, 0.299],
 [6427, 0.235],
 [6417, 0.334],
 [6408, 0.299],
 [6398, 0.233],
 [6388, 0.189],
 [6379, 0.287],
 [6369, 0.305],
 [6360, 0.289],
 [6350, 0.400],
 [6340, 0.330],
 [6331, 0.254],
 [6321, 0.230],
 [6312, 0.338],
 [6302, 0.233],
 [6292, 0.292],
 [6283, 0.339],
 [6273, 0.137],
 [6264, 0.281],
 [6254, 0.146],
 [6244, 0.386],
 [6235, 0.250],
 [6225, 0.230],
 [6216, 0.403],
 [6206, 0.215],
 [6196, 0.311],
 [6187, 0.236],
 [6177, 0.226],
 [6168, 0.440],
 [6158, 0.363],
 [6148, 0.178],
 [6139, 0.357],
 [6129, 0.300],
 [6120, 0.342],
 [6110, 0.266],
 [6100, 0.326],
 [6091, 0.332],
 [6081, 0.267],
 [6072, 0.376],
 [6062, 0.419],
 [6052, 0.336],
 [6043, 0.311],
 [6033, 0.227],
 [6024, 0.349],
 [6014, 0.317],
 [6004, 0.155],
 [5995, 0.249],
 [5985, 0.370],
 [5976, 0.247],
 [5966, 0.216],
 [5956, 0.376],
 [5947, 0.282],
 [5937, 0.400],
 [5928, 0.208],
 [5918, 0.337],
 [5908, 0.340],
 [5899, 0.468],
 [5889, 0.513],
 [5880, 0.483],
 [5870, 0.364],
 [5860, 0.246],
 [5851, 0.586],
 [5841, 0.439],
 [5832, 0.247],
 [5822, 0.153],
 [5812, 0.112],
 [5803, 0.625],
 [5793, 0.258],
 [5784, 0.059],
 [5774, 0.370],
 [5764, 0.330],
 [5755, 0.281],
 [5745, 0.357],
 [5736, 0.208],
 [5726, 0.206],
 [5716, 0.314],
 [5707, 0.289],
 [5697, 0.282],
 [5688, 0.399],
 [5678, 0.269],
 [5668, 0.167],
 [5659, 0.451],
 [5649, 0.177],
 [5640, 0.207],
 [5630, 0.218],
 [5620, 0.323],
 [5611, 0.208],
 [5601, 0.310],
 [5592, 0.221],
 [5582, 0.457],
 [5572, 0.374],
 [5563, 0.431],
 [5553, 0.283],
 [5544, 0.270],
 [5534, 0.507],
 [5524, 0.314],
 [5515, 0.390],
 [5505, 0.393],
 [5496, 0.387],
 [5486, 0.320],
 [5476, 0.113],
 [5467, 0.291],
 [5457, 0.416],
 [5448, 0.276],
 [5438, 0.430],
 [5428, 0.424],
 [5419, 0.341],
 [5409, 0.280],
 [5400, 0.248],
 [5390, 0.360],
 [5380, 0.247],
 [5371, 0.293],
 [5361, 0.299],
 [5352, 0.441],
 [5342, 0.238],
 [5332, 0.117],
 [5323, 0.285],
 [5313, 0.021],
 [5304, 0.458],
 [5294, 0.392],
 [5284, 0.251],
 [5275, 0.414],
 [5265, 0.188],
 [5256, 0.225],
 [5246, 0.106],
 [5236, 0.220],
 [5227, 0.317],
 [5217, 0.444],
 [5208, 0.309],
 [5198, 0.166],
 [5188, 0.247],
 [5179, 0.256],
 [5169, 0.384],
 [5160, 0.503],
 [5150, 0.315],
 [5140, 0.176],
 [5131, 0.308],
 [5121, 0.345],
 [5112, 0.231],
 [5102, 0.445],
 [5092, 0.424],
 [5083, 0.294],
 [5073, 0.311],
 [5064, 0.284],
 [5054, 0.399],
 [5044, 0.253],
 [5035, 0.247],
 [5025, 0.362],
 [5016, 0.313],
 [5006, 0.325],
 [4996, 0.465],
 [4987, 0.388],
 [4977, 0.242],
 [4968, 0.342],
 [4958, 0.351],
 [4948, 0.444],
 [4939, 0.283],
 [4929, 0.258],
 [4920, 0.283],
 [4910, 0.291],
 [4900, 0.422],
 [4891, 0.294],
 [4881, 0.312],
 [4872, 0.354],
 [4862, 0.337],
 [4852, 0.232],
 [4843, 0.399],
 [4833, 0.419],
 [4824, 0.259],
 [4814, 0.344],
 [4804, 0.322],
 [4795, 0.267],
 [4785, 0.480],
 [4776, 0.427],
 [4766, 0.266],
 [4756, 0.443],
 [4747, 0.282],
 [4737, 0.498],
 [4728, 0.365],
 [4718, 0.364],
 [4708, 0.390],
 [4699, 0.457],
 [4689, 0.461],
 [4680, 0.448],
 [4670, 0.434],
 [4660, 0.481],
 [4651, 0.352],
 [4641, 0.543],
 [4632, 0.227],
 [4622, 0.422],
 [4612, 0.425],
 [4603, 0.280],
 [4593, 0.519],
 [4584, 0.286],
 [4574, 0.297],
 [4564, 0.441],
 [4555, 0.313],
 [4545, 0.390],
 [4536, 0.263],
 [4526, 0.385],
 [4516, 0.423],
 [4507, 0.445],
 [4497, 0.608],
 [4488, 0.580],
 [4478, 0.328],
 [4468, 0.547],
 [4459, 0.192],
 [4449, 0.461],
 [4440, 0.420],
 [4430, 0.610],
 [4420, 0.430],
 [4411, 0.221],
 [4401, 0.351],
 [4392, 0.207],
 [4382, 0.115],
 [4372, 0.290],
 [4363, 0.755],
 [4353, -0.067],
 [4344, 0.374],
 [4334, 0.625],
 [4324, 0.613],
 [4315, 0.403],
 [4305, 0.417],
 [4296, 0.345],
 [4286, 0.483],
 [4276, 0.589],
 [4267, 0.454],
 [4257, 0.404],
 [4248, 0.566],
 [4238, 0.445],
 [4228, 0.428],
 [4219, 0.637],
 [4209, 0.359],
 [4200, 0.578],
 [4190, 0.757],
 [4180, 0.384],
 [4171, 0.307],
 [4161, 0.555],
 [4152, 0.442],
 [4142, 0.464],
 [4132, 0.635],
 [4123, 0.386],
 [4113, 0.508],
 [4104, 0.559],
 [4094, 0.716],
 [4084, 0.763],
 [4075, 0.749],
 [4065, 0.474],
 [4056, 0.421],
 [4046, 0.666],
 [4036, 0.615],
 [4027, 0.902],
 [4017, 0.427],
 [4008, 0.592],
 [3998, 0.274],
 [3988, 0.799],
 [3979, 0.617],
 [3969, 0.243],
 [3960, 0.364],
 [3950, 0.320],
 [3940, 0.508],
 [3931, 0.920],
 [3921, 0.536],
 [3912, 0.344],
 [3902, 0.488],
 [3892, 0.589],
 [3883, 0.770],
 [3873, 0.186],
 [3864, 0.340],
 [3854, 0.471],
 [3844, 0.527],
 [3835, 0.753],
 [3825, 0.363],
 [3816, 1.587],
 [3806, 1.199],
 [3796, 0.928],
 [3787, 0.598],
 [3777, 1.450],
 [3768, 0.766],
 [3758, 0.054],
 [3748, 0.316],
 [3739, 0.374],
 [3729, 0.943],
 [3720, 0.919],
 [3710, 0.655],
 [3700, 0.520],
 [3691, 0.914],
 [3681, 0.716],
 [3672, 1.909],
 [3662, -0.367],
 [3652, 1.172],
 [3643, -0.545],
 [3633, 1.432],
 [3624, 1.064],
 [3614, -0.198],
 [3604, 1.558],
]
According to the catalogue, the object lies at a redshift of 1.239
